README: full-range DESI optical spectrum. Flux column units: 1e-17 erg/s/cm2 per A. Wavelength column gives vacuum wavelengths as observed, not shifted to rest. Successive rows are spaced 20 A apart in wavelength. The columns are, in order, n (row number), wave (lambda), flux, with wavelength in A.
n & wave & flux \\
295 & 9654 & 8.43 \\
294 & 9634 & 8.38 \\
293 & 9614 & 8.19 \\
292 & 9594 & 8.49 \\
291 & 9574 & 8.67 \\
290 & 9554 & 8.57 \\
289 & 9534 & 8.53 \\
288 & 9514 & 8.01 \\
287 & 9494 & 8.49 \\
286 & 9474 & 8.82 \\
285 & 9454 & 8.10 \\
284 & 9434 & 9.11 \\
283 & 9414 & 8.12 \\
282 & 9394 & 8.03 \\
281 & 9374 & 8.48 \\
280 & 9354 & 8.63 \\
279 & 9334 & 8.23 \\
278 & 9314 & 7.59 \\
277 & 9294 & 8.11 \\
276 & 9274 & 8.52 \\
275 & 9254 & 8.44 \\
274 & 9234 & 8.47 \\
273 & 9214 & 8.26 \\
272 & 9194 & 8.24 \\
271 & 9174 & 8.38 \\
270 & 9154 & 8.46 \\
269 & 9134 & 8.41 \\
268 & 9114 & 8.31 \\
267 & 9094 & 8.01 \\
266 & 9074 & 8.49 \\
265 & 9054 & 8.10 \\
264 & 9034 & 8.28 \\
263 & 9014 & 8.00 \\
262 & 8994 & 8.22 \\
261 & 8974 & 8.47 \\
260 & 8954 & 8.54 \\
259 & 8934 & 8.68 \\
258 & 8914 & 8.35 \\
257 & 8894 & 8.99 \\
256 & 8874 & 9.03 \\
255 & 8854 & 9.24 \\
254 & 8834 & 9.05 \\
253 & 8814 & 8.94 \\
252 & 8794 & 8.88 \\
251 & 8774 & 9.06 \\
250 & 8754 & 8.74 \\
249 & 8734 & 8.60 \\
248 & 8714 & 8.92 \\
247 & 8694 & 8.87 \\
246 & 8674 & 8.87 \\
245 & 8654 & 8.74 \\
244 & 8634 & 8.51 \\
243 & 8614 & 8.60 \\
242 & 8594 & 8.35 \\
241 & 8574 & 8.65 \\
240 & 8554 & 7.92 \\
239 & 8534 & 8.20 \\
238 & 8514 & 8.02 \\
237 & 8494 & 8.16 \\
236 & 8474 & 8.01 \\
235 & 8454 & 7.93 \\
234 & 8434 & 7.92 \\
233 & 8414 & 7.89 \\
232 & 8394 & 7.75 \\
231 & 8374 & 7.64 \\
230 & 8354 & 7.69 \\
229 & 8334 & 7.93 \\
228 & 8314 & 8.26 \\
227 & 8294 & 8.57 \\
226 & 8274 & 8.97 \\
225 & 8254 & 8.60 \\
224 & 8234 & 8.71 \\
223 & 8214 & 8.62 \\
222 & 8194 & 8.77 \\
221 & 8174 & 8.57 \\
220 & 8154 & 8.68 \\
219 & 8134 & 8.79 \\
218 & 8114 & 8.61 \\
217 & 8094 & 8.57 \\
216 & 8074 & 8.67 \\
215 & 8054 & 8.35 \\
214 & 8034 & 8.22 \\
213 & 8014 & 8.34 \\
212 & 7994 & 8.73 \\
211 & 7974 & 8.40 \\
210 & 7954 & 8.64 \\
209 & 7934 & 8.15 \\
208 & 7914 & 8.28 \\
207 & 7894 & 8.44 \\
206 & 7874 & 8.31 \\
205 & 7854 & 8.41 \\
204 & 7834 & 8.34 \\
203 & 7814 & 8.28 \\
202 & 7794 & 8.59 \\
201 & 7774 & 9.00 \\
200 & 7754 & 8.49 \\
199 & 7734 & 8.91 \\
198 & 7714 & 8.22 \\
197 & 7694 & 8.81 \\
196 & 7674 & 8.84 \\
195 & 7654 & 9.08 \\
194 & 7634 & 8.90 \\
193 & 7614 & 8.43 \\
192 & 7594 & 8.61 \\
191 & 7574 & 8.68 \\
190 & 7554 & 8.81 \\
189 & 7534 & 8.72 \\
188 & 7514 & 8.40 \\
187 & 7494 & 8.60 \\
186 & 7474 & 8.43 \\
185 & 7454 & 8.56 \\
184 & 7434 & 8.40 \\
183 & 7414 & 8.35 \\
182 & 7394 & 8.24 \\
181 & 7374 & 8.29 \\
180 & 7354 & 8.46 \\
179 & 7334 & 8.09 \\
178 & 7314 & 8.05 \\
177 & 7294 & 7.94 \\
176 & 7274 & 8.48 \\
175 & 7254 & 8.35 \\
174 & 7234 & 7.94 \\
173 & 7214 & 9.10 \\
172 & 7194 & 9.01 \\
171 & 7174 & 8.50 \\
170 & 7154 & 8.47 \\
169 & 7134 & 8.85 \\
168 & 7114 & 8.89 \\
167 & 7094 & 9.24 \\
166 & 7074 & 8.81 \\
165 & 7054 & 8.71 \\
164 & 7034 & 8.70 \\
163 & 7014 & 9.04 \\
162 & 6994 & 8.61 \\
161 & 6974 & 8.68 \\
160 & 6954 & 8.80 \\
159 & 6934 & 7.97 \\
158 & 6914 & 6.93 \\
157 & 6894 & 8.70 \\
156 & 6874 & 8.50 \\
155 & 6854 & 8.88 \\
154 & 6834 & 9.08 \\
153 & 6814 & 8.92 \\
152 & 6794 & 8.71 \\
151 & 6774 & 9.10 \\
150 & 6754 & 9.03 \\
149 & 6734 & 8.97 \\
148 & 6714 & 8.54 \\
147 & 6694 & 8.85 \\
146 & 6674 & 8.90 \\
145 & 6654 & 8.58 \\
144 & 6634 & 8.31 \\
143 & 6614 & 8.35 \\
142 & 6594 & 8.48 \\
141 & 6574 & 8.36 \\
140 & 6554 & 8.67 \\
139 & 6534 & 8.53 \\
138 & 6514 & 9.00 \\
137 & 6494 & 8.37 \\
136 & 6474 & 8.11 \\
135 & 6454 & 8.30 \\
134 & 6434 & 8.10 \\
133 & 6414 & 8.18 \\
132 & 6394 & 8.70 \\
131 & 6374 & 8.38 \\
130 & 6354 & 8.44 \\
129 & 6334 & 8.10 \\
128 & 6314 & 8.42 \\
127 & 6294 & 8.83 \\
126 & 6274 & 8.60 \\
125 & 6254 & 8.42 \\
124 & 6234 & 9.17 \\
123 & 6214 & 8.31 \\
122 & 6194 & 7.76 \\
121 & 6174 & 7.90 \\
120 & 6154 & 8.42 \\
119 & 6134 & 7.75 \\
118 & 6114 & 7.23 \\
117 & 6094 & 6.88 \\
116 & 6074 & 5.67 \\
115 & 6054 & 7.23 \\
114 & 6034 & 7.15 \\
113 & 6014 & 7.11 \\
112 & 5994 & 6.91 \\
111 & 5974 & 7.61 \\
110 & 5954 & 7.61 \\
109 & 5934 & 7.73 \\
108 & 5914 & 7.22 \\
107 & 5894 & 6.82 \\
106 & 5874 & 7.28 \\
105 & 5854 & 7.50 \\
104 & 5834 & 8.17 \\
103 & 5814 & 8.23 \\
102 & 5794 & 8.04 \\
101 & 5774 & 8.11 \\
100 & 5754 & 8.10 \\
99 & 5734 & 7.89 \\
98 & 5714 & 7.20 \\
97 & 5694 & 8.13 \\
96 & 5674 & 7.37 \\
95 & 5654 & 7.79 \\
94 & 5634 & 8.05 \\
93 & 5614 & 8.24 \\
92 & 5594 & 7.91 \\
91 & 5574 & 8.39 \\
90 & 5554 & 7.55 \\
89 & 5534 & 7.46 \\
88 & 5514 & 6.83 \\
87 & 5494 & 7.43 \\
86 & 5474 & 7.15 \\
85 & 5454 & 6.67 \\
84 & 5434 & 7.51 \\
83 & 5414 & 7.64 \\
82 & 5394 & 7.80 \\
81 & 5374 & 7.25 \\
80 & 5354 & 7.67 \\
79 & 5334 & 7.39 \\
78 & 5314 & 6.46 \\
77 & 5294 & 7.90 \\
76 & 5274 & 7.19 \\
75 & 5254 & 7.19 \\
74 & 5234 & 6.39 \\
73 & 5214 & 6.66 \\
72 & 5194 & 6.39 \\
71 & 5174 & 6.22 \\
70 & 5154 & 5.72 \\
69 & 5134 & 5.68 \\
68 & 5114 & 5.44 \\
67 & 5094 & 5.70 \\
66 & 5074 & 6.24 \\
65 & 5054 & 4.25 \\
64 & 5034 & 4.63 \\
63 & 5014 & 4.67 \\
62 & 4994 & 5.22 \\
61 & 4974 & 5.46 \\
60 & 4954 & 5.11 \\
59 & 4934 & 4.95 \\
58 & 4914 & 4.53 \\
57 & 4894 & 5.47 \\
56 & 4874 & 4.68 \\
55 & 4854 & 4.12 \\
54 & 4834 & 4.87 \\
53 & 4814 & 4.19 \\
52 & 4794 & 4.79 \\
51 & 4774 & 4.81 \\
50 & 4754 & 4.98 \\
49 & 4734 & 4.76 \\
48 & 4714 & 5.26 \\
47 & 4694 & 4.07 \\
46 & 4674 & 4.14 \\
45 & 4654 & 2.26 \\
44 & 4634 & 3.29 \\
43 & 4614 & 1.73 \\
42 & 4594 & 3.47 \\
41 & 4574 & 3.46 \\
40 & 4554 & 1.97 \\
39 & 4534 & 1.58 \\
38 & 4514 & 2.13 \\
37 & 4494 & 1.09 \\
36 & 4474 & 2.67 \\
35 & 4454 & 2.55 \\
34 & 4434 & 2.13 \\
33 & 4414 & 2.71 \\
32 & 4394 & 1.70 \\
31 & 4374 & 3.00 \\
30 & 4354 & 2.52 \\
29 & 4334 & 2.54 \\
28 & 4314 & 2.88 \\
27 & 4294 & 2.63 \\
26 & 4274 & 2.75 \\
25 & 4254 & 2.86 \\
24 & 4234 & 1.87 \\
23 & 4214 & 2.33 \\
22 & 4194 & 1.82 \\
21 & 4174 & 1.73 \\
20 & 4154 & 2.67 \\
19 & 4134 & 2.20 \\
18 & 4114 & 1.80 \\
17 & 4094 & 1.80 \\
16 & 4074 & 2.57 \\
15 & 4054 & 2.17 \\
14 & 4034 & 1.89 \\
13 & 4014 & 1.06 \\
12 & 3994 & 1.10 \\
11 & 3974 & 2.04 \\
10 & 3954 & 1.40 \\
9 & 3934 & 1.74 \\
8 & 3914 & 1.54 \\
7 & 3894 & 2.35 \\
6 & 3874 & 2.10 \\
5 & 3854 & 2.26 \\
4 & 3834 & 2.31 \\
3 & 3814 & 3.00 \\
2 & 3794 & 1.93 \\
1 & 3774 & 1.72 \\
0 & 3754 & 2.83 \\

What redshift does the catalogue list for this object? 0.17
